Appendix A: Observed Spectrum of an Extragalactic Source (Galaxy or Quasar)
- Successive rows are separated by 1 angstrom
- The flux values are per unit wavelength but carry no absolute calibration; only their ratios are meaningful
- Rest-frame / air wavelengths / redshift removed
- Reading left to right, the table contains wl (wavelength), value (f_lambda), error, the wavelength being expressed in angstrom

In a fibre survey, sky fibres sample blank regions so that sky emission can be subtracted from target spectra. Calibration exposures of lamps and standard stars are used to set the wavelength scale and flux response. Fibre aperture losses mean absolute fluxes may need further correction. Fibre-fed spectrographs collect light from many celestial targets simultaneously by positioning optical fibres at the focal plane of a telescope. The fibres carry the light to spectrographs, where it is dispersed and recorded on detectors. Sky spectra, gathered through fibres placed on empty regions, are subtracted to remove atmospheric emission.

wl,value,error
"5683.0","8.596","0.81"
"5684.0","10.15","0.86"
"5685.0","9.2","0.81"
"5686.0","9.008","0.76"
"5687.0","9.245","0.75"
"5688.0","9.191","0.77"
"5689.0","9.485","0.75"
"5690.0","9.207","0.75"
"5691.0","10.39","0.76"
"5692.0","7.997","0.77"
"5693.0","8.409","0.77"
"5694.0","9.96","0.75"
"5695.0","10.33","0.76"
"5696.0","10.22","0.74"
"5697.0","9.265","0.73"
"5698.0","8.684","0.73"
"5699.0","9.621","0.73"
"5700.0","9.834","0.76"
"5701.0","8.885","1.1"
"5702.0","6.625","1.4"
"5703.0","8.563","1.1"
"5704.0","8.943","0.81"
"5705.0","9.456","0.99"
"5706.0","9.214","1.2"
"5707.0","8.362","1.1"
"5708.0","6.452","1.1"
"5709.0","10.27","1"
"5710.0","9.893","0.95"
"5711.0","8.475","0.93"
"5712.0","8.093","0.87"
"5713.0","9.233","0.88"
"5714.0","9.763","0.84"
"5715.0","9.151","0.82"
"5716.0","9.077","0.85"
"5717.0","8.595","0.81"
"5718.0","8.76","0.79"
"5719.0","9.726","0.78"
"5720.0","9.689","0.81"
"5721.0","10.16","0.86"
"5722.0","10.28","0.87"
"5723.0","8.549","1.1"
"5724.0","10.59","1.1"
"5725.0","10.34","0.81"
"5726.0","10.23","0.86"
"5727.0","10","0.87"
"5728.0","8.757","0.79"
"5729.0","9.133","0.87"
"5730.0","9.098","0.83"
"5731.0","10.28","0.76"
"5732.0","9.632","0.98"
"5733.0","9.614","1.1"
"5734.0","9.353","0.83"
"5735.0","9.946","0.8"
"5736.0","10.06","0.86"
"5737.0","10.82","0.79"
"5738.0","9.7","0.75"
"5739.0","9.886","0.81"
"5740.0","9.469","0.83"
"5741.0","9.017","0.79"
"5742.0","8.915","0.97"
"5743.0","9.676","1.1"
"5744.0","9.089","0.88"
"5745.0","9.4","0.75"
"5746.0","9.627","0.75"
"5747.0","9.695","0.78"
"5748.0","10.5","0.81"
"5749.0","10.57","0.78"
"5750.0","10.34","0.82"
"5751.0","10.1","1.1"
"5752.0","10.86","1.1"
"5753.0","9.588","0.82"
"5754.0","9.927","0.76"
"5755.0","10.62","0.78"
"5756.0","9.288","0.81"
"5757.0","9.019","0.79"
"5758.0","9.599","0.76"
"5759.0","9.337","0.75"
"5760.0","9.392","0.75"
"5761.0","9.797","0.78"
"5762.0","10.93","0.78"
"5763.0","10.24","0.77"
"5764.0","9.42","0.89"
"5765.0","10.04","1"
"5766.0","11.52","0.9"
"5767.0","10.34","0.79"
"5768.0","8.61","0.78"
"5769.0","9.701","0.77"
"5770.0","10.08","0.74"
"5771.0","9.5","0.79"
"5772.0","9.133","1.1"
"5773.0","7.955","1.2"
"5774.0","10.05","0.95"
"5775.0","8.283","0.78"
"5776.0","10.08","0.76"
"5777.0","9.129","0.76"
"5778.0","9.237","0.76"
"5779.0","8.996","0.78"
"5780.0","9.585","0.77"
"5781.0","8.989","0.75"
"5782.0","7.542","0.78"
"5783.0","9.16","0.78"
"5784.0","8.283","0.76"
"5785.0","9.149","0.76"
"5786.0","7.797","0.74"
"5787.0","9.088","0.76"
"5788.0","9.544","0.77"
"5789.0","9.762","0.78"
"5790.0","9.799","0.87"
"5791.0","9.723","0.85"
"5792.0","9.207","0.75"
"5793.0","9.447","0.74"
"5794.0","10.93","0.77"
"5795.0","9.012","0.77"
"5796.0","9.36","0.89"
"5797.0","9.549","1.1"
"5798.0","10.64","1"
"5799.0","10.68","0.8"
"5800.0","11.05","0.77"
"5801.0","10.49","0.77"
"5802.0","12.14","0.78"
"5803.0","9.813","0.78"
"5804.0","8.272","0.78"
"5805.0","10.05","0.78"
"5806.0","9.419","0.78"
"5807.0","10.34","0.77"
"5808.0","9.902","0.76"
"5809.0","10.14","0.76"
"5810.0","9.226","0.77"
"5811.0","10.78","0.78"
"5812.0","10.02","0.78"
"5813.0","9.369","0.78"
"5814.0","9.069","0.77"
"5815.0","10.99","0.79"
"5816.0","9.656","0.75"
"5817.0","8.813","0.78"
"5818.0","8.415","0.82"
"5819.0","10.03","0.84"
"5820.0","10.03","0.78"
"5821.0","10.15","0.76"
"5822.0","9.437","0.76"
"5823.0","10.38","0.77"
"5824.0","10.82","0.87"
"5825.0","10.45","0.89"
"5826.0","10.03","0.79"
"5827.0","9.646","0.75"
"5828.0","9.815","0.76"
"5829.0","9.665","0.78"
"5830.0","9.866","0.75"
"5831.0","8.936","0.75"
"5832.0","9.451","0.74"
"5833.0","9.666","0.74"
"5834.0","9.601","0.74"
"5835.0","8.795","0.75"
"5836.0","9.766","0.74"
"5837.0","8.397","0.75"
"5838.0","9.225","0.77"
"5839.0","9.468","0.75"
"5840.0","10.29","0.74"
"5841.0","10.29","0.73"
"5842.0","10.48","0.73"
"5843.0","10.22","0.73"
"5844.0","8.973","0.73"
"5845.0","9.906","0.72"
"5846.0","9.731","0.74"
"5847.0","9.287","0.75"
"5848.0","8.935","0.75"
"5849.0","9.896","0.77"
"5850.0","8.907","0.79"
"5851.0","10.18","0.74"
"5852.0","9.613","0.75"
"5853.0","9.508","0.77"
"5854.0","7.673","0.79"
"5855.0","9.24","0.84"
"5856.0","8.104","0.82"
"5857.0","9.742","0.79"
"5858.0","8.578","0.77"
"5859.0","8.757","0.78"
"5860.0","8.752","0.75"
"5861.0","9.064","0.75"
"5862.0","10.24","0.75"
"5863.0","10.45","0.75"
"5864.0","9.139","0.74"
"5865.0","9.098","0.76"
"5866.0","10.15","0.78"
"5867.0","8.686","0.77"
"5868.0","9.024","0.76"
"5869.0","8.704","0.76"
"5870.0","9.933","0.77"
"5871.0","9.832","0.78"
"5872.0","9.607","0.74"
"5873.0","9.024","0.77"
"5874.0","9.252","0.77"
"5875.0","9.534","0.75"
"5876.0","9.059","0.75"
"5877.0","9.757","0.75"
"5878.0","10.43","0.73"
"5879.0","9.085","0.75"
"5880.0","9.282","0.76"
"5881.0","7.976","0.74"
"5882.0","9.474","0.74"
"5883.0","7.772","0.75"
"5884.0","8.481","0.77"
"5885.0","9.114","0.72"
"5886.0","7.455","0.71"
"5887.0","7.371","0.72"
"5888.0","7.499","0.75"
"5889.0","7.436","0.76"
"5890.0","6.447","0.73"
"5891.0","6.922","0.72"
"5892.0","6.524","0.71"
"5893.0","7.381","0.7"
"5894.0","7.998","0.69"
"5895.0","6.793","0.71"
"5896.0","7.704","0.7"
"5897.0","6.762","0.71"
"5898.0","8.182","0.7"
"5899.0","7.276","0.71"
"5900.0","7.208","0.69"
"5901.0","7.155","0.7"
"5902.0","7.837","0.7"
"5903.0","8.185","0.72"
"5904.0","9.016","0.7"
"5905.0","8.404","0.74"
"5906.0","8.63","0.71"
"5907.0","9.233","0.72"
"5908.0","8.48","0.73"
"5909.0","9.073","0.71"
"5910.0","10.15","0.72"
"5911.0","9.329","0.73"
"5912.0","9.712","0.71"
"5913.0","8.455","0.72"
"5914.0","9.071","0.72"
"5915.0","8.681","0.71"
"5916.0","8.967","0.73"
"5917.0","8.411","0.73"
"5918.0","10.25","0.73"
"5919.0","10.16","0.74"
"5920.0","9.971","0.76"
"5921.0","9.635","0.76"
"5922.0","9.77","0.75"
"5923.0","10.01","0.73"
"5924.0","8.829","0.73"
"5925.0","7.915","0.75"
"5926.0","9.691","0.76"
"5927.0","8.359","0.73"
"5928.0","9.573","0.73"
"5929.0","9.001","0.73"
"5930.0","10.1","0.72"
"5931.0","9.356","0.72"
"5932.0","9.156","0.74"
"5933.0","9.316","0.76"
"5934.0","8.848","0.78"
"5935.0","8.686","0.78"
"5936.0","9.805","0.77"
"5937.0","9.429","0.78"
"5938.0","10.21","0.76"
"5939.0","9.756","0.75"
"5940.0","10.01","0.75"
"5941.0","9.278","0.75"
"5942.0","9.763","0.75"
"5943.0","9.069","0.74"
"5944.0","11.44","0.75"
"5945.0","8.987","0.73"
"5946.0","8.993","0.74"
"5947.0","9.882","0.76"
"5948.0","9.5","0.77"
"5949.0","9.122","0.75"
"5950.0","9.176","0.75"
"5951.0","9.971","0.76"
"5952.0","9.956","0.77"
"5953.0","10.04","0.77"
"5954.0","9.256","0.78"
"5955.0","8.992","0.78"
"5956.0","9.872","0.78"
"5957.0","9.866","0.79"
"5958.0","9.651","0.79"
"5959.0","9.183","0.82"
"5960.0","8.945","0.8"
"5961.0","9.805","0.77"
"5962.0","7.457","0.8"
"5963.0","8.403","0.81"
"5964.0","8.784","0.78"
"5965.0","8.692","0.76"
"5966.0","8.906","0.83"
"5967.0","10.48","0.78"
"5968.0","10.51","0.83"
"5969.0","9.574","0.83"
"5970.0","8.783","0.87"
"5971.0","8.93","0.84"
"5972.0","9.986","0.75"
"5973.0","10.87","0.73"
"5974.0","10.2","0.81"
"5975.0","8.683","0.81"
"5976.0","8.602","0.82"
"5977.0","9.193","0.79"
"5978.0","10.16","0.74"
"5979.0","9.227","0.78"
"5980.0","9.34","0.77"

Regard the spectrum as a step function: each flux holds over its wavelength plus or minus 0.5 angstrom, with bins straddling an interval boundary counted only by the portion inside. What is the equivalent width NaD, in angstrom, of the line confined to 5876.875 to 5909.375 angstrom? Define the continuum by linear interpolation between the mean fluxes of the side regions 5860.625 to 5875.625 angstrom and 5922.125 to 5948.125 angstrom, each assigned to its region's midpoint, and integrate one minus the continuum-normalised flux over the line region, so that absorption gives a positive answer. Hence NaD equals 4.8 angstrom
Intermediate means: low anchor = 9.45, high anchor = 9.43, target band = 8.05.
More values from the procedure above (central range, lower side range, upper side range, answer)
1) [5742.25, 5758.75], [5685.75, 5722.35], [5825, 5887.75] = -1.2 angstrom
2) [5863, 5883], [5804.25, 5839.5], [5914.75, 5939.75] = 0.5 angstrom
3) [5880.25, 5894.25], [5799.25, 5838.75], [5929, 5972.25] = 2.7 angstrom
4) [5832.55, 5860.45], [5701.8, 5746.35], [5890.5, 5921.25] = -2.0 angstrom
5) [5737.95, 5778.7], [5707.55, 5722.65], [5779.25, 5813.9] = -1.2 angstrom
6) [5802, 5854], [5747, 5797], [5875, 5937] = -2.9 angstrom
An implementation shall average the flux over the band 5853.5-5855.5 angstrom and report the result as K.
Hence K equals 8.46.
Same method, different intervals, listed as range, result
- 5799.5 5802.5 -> 11.2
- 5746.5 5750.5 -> 10.3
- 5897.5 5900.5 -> 7.56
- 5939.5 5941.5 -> 9.64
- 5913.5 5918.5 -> 9.08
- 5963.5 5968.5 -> 9.47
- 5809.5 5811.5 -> 10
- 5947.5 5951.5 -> 9.44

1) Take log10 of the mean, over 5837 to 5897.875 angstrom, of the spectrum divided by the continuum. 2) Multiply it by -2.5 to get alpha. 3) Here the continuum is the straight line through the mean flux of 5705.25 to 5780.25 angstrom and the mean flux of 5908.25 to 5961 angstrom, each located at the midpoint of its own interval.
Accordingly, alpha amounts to 0.07 mag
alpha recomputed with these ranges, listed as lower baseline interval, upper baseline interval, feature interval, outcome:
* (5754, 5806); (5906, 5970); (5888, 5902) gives 0.29 mag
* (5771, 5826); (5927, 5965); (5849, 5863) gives 0.04 mag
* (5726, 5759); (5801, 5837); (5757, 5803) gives 0.02 mag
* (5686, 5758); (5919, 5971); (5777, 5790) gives 0.06 mag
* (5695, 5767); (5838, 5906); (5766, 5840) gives -0.05 mag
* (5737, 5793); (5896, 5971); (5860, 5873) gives -0.02 mag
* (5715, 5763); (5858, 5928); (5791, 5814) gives -0.07 mag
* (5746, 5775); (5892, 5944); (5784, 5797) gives 0.03 mag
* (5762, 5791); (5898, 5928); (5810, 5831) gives -0.07 mag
